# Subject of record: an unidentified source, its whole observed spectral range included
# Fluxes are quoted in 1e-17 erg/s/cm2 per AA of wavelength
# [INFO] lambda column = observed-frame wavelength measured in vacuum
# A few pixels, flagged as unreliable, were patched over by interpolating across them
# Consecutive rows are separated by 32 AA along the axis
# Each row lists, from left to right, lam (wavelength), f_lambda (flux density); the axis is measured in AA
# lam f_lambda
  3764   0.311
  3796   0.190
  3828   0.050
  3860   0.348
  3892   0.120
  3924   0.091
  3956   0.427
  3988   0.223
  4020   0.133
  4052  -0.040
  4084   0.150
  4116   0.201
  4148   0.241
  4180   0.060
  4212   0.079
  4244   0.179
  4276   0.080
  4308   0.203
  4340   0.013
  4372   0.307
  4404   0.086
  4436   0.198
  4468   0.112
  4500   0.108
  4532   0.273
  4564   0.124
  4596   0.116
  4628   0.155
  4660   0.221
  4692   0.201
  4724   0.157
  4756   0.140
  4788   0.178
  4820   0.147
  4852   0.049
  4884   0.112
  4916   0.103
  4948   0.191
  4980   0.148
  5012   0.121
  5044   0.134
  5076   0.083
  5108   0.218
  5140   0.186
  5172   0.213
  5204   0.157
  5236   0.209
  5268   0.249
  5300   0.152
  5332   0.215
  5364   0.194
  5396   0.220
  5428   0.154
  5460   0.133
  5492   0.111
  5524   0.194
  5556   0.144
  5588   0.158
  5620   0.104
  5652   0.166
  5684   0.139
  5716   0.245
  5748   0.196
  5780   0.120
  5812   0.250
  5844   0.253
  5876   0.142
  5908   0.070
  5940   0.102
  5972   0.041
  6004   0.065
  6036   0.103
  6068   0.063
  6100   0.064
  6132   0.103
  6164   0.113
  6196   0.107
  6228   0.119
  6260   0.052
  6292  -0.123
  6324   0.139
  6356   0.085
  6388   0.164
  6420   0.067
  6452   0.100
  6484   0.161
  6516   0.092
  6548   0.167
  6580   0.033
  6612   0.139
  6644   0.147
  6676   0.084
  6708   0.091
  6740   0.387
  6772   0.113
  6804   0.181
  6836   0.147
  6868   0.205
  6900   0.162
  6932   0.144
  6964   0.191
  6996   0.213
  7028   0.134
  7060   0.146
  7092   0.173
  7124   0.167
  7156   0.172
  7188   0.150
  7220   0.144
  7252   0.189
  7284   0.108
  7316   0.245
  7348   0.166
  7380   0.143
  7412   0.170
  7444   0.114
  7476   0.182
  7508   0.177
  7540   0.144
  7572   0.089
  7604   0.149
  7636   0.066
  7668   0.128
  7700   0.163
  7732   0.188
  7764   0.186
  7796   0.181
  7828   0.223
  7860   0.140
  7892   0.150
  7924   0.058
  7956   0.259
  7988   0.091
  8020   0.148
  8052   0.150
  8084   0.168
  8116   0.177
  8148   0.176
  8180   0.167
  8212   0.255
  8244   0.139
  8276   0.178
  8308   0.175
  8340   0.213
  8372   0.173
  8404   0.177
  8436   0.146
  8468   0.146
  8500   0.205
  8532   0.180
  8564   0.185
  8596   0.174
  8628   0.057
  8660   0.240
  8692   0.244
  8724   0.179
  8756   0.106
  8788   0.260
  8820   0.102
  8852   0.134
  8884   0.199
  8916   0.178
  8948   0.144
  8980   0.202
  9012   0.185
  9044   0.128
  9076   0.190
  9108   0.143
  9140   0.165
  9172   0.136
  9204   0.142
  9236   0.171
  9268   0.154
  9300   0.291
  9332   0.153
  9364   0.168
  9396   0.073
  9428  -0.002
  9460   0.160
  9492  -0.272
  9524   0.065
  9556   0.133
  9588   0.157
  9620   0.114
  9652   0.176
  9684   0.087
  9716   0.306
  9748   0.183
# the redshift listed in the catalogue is 0.809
